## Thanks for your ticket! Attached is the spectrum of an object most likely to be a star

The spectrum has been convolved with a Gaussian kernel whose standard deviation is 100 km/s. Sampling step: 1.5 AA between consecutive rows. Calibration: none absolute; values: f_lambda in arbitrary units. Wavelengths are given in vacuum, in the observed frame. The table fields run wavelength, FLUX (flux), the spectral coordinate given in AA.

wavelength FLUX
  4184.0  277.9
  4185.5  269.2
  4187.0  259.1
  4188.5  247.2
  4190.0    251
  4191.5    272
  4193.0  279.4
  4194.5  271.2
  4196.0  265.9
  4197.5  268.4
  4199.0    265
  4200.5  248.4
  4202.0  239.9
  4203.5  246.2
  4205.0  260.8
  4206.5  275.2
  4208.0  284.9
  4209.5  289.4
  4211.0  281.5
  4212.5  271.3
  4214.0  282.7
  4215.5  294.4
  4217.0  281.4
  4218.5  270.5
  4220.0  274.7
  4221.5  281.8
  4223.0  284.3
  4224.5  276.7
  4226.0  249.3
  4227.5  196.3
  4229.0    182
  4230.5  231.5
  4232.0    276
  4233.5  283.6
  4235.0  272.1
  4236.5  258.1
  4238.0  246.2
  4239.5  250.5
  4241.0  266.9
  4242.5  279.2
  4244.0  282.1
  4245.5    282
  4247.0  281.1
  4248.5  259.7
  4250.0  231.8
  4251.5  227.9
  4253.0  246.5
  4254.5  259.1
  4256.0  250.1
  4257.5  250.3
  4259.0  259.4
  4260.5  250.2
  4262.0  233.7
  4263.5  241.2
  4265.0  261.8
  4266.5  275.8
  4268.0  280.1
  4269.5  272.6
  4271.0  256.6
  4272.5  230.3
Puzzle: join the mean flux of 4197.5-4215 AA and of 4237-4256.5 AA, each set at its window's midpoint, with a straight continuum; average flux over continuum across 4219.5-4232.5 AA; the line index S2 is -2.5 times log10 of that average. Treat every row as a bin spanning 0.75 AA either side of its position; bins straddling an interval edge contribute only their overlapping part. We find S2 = 0.061 mag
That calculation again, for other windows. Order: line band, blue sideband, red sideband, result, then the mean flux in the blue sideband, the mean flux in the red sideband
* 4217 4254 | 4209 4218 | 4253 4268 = 0.046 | 283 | 254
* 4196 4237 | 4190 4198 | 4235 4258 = 0.004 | 270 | 259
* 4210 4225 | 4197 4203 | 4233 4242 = -0.088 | 254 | 263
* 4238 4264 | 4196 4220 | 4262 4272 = 0.034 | 271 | 262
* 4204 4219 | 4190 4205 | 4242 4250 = -0.057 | 261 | 273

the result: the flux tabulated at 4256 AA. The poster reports 250.1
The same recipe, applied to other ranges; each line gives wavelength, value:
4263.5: 241.2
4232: 276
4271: 256.6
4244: 282.1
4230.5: 231.5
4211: 281.5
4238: 246.2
